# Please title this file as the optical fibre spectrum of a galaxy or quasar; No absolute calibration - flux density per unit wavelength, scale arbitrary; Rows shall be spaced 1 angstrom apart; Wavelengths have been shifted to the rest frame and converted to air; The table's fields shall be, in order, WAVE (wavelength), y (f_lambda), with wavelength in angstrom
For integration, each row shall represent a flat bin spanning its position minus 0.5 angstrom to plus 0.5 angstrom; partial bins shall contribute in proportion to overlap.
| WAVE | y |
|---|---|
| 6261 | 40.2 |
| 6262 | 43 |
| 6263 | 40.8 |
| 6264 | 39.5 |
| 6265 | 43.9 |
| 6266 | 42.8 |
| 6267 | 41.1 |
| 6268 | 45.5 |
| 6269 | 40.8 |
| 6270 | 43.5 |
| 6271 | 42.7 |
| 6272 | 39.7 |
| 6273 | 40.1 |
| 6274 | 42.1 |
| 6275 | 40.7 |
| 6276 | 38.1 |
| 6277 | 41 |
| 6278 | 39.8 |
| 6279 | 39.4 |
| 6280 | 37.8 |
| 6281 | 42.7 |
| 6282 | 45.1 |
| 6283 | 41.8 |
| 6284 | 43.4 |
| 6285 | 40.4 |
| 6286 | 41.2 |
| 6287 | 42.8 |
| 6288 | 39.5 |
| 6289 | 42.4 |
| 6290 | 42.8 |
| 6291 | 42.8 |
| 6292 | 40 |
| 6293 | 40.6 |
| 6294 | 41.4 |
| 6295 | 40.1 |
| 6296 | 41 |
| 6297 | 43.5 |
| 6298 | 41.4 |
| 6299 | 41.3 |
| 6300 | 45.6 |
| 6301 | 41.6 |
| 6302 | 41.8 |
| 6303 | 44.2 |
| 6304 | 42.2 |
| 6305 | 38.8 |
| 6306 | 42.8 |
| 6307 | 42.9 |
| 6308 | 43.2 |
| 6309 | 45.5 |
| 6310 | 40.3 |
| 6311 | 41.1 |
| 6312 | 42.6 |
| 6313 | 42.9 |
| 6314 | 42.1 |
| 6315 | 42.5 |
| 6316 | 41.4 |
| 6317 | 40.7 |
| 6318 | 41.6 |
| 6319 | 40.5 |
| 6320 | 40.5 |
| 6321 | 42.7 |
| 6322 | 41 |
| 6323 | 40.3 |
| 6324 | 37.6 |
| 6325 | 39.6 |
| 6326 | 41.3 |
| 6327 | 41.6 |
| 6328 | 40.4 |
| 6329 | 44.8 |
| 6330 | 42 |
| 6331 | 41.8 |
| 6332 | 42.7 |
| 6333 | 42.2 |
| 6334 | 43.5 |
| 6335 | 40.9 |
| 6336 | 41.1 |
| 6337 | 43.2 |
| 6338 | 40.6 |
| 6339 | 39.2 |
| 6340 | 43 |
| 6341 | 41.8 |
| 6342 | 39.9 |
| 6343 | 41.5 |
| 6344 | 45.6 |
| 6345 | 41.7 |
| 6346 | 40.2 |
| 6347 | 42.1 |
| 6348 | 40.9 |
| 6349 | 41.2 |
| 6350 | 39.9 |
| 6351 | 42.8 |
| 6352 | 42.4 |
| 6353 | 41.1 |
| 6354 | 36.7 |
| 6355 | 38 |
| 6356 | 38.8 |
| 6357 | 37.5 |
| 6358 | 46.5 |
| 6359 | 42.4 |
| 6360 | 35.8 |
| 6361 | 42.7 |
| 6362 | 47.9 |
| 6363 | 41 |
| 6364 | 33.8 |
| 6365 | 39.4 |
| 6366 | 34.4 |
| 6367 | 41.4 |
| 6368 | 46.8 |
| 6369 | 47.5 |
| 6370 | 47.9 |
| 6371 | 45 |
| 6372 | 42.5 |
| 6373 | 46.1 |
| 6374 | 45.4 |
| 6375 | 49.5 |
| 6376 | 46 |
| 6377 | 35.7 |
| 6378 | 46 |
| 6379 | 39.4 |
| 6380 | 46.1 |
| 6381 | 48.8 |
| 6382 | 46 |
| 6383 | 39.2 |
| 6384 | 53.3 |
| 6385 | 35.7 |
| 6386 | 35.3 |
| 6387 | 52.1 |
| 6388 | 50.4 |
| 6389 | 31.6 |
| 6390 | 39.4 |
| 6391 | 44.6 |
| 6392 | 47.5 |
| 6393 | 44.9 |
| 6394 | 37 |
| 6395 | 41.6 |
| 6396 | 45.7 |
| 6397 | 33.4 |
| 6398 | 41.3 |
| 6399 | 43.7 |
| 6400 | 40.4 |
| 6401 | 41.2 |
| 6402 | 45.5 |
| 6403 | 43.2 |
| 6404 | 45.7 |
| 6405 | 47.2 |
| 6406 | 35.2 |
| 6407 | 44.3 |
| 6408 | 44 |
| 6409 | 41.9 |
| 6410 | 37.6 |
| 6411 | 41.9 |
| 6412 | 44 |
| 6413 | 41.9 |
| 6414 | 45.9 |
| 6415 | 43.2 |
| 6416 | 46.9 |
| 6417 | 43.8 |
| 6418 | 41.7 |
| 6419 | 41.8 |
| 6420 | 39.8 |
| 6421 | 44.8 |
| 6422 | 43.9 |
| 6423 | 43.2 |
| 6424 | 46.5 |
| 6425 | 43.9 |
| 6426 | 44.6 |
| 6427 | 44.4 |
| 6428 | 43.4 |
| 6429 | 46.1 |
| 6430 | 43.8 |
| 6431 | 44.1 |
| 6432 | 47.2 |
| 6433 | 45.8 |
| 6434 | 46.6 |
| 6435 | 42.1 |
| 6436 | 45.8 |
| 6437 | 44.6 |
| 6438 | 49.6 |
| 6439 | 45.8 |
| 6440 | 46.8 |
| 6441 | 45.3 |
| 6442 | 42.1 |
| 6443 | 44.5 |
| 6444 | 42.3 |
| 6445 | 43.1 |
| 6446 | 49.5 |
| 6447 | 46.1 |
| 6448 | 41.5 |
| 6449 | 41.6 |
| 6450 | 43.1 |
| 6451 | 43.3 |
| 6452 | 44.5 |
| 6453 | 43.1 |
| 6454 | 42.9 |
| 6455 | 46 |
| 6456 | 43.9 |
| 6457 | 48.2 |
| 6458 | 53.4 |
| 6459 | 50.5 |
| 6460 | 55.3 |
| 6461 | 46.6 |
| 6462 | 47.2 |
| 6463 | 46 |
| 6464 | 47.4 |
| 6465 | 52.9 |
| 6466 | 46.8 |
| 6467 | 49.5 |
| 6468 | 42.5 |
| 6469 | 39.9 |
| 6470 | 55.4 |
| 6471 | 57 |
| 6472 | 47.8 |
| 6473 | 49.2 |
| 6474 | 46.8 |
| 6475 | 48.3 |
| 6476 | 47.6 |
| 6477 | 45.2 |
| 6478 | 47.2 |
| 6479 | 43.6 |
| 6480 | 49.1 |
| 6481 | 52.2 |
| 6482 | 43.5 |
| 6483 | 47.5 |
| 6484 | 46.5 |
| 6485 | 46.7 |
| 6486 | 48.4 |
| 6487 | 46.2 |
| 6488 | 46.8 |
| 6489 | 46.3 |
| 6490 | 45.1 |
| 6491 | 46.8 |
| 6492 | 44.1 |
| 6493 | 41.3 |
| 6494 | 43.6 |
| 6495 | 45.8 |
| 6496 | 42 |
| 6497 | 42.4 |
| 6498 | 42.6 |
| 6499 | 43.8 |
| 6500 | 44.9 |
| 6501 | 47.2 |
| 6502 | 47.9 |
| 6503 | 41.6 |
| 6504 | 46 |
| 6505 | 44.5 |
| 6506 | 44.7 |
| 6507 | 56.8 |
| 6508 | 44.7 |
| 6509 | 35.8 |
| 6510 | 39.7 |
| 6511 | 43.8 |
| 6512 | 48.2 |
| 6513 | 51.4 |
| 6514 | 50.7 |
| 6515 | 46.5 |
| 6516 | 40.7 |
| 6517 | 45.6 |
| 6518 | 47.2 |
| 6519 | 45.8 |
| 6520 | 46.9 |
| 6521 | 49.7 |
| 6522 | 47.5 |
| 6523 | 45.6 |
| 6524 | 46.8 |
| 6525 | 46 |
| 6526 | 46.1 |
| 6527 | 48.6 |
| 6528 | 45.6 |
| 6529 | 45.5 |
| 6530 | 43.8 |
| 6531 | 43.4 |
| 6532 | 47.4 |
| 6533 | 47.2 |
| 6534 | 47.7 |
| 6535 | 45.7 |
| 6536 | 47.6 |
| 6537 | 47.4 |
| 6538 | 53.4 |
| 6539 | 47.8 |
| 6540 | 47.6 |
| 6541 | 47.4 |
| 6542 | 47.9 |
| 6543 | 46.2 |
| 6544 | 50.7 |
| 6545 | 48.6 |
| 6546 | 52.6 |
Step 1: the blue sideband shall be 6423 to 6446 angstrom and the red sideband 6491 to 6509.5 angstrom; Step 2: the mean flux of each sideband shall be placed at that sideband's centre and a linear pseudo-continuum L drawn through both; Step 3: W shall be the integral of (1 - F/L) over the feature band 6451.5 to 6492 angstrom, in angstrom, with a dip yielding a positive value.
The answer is -2.5 angstrom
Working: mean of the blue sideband 45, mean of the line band 47.5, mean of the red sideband 44.5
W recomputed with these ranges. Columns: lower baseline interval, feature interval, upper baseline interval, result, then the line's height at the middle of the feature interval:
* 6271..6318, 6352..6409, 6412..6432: 0.96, 43.2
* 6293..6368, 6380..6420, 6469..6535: 0.52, 43.4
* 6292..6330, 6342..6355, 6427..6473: 0.53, 42.9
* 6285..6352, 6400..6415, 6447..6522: 0.48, 44.2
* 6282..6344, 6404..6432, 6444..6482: 1.24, 45.4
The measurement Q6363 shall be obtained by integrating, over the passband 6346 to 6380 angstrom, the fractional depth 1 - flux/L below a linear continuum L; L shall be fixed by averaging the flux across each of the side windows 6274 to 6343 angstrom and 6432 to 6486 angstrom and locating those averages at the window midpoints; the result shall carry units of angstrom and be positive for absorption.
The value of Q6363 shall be 1.1 angstrom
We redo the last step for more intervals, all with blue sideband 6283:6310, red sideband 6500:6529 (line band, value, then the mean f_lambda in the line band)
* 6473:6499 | -0.2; 45.8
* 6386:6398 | 0.4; 42.2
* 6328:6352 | 0.6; 41.8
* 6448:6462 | -0.4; 46.2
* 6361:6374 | 0.1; 42.9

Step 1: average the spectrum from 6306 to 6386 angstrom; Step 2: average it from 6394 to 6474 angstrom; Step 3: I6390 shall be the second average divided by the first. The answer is 1.1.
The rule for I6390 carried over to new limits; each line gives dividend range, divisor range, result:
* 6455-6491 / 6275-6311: 1.15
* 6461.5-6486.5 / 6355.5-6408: 1.12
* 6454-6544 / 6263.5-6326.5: 1.12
